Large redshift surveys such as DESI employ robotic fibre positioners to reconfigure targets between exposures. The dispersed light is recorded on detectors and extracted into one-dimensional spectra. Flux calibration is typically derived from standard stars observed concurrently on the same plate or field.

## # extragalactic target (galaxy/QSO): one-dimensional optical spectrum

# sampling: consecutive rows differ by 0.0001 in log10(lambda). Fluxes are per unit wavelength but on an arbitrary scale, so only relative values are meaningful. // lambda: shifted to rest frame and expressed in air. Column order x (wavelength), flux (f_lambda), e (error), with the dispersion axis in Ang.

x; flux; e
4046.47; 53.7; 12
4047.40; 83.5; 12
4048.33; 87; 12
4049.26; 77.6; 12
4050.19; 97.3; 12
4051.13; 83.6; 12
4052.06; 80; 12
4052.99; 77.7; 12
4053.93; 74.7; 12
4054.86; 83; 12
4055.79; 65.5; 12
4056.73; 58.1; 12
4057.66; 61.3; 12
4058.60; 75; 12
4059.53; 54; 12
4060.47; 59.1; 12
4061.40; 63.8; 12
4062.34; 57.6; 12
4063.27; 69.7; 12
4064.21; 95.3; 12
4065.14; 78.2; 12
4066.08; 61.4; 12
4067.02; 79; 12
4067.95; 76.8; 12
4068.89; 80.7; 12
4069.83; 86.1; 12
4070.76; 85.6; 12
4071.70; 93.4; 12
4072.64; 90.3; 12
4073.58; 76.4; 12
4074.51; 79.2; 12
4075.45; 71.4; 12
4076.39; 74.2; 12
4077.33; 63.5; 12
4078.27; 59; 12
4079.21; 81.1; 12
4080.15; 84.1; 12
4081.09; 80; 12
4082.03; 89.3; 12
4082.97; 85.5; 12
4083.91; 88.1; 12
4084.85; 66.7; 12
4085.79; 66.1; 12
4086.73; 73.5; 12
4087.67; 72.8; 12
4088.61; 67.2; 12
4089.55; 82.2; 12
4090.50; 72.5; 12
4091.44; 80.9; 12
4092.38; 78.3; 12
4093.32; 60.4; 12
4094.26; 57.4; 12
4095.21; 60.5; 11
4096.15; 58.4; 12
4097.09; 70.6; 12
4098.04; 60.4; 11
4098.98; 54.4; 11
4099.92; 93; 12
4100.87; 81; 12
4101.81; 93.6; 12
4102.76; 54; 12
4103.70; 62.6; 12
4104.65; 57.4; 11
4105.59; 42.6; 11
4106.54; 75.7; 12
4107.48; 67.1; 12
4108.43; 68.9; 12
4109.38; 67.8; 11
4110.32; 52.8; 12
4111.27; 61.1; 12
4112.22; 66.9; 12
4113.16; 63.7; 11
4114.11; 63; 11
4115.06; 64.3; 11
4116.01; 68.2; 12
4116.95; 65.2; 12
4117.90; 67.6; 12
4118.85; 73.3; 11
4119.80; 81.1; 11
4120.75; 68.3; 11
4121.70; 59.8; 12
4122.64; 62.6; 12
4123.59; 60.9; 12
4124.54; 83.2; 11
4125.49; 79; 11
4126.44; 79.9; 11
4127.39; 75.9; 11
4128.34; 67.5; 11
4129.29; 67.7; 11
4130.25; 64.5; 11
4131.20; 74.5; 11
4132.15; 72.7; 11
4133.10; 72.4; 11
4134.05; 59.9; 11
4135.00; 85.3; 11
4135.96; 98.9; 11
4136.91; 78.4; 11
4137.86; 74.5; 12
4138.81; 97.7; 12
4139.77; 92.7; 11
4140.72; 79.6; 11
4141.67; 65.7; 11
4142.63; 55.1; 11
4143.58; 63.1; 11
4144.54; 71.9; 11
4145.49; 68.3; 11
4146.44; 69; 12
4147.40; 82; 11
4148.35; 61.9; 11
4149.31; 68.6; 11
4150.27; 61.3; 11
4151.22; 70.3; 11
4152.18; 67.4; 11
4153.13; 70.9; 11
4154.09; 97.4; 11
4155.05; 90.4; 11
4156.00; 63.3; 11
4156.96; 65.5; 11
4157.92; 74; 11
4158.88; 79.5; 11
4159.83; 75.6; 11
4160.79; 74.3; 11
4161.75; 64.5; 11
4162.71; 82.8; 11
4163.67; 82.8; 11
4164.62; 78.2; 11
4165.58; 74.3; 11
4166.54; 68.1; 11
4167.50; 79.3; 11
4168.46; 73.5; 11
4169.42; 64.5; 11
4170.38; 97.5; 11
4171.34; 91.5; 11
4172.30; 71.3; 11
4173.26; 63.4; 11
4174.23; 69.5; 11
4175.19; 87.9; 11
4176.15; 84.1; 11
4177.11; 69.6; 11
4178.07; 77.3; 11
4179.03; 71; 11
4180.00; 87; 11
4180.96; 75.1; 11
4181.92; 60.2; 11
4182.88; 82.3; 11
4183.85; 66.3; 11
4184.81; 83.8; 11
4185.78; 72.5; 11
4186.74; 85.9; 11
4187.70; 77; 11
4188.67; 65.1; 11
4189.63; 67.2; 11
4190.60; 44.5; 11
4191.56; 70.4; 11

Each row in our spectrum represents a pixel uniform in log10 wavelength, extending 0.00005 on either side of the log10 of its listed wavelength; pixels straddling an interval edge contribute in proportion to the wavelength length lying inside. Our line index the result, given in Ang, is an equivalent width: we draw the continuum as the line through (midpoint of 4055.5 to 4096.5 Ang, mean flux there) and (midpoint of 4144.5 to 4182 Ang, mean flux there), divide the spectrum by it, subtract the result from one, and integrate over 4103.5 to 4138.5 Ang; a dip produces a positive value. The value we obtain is 2.28 Ang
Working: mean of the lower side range 73.2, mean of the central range 69.3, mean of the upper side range 74.8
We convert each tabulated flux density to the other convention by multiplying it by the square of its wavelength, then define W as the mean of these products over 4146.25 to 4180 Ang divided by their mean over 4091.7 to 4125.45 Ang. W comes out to 1.2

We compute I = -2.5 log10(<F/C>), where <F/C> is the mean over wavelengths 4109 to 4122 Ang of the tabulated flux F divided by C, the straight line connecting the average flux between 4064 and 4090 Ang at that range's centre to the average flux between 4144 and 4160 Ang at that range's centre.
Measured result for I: 0.14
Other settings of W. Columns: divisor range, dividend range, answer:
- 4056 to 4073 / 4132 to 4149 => 1.06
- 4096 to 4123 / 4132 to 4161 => 1.14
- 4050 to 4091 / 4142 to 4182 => 1.03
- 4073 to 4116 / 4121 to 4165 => 1.08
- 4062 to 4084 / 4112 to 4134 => 0.91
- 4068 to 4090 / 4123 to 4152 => 0.97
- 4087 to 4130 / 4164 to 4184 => 1.15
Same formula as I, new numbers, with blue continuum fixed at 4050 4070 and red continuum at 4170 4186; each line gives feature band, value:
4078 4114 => 0.06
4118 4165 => 0.03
